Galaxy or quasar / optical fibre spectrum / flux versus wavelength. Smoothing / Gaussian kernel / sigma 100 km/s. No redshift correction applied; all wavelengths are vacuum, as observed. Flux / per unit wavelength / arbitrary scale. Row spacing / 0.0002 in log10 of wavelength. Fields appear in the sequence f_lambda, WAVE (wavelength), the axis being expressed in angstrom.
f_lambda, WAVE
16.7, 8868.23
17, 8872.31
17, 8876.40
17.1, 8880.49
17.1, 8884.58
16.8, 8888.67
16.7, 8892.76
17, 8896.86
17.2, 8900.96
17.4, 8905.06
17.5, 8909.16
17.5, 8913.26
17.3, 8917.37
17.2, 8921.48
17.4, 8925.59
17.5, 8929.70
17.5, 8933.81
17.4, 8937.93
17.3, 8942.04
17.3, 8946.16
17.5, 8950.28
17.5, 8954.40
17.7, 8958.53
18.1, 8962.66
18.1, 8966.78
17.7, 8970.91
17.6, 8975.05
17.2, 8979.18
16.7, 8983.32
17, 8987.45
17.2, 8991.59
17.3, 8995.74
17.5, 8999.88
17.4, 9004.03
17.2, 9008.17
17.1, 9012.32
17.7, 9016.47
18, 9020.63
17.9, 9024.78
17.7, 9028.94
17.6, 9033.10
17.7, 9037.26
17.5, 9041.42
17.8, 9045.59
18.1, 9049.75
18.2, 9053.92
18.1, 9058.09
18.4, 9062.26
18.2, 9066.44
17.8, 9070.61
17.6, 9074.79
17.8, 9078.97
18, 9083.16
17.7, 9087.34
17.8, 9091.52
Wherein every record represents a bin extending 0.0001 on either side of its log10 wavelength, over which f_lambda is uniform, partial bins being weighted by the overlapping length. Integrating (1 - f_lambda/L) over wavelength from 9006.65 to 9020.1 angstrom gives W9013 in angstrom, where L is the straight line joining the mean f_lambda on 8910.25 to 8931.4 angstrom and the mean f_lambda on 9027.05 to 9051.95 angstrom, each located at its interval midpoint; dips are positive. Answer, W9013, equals 0.2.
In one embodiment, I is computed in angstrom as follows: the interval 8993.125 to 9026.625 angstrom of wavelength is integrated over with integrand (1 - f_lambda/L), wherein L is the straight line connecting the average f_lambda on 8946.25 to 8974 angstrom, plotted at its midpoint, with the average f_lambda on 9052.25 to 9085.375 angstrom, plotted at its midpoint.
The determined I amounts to 0.7 angstrom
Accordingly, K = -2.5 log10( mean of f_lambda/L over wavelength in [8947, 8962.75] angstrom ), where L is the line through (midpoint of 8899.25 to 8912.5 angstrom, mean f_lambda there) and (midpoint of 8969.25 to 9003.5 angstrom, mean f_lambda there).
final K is -0.02 mag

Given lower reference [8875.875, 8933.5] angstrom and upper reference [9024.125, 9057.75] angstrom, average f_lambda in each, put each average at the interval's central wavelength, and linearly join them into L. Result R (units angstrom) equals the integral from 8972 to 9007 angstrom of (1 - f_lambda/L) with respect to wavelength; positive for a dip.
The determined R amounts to 0.68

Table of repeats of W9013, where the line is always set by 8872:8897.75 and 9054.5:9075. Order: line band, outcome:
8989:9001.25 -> 0.2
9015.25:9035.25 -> 0.0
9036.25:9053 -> 0.1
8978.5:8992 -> 0.5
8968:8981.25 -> 0.0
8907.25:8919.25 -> -0.2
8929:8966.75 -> -0.5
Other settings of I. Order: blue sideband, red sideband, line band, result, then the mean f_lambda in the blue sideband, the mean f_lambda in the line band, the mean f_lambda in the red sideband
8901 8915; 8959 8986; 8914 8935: 0.1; 17.4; 17.4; 17.6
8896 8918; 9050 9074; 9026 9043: 0.3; 17.3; 17.6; 18.1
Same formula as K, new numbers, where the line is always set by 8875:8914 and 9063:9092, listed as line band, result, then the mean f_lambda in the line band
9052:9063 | -0.03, 18.2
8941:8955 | 0.00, 17.4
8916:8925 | 0.00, 17.3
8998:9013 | 0.02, 17.3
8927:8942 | -0.01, 17.4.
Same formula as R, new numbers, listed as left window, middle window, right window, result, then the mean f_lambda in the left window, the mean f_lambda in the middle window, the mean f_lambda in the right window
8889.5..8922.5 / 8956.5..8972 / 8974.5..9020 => -0.59 angstrom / 17.2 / 17.9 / 17.3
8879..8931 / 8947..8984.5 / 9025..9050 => -0.30 angstrom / 17.2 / 17.6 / 17.7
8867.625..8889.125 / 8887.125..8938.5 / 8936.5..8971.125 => 0.04 angstrom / 17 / 17.3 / 17.6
